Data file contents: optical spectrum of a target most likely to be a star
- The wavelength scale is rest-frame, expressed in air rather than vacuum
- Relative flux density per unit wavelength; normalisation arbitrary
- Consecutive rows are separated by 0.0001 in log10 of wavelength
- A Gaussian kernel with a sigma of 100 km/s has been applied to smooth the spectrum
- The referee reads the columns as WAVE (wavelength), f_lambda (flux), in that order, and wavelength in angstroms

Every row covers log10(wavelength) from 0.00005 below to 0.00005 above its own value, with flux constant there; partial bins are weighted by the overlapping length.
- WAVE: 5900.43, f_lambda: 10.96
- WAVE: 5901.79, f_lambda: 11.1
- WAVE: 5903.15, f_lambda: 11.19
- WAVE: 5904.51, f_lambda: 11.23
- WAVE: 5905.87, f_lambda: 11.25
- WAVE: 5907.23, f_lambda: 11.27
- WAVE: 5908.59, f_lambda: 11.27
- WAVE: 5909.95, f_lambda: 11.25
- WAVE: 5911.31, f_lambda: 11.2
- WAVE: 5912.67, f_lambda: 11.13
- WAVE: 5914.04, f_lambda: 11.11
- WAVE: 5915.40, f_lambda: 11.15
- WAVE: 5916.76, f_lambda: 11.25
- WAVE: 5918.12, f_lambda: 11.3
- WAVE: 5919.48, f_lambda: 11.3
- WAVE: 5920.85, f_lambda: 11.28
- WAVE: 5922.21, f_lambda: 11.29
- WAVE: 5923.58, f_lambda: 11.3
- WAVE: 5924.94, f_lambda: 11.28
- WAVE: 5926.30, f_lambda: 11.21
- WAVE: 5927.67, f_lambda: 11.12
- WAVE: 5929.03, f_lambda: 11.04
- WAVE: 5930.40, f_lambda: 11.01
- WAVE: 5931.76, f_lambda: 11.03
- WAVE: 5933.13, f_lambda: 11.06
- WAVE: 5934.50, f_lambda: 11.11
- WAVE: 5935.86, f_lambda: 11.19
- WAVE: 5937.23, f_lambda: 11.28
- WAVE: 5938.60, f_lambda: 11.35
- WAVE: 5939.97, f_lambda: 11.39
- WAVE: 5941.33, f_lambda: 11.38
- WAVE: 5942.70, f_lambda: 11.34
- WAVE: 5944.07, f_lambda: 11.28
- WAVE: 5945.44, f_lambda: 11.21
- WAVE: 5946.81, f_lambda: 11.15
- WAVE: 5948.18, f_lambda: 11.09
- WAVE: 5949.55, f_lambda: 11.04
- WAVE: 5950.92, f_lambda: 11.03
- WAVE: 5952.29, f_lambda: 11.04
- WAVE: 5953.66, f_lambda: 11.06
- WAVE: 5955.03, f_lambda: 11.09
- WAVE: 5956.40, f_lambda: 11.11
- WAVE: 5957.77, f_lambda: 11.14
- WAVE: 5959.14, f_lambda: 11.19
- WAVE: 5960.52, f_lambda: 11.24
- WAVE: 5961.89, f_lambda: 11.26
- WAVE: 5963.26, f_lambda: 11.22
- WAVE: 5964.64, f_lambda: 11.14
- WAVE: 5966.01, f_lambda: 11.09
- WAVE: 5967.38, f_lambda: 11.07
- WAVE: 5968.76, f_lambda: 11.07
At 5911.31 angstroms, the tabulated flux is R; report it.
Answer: 11.2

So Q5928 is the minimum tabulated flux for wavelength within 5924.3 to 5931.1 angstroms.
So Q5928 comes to 11.01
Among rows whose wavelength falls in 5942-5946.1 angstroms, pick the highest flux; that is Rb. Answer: 11.34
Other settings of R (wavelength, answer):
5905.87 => 11.25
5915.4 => 11.15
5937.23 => 11.28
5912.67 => 11.13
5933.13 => 11.06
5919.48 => 11.3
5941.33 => 11.38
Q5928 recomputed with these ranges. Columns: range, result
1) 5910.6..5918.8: 11.11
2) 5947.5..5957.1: 11.03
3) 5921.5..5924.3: 11.29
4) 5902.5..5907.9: 11.19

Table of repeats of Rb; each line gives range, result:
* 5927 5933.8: 11.12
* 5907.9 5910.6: 11.27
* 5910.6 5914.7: 11.2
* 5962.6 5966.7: 11.22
